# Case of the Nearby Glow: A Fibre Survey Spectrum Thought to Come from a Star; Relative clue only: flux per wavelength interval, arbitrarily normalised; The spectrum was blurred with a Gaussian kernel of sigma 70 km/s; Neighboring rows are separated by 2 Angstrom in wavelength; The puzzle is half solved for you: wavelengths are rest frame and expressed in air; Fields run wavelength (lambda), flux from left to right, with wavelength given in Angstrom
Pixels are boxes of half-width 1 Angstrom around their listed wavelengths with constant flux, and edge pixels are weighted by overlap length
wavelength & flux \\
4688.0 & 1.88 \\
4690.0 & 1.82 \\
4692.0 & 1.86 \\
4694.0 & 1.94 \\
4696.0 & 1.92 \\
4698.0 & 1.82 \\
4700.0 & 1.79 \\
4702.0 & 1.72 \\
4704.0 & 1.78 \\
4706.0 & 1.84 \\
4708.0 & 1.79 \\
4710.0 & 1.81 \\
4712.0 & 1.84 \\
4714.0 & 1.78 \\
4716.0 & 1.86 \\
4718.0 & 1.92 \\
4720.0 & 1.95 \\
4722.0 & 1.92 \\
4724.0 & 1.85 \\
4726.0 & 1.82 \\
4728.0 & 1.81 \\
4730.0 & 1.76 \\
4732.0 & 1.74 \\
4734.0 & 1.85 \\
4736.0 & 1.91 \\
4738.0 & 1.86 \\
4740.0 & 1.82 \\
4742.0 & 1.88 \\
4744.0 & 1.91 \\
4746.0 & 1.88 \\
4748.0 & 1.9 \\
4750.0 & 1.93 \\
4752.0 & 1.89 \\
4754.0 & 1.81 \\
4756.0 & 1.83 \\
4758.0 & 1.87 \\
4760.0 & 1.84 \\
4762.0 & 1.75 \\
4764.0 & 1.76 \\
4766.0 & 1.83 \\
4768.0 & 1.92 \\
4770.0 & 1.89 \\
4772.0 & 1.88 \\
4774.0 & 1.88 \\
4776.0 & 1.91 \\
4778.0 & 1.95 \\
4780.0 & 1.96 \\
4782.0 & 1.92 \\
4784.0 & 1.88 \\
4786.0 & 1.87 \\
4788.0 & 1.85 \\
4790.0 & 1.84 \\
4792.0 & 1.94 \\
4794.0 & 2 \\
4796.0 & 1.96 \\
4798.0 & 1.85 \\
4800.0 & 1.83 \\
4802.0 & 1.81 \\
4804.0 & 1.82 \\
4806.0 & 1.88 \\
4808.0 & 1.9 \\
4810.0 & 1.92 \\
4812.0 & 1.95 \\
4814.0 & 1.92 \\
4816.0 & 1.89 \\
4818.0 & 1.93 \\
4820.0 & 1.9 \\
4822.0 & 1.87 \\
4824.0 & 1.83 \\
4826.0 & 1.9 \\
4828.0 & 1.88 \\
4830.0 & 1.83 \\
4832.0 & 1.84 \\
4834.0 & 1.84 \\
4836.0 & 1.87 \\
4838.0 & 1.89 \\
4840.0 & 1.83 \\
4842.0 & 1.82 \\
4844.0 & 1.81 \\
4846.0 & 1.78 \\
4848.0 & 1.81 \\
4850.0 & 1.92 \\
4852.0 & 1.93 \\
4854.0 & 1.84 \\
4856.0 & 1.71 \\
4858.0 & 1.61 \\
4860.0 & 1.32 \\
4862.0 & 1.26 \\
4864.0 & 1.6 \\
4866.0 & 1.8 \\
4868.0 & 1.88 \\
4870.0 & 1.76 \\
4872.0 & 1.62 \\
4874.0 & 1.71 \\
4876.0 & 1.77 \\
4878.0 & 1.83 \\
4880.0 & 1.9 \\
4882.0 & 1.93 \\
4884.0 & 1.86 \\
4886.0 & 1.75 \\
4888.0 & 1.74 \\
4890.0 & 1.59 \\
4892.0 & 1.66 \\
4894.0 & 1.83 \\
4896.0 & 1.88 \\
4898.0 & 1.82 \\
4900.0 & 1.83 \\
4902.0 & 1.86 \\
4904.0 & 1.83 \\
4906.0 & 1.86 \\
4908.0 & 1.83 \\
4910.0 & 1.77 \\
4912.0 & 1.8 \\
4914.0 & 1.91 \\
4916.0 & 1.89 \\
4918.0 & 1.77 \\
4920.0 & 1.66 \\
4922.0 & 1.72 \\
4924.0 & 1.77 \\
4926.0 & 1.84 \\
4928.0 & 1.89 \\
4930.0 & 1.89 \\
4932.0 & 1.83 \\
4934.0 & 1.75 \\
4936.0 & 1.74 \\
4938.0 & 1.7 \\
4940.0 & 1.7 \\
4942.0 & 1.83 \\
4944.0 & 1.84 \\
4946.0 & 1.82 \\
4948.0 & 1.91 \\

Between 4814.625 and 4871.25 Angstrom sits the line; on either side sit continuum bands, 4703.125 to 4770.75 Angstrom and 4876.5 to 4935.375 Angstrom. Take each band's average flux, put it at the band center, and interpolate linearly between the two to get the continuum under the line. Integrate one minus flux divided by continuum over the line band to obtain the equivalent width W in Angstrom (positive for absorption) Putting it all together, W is 1.0 Angstrom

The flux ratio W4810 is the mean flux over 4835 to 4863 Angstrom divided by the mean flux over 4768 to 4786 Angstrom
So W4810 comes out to 0.91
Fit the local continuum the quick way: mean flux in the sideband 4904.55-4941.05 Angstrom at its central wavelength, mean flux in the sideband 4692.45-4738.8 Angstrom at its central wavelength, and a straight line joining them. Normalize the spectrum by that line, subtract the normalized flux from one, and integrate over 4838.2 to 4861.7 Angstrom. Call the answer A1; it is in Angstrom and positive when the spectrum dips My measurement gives 0.8 Angstrom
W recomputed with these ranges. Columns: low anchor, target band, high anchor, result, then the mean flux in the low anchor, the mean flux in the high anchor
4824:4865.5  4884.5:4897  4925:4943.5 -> 0.3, 1.77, 1.8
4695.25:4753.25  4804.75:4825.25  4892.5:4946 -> -0.8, 1.85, 1.81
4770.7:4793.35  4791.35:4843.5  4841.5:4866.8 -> -2.2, 1.9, 1.71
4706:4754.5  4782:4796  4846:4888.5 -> -0.8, 1.85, 1.74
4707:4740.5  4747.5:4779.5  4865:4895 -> -0.7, 1.84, 1.78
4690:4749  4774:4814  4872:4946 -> -1.5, 1.85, 1.8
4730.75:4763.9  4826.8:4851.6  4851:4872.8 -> -2.1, 1.85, 1.67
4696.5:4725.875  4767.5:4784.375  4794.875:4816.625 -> -0.4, 1.83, 1.89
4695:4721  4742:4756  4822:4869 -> -0.5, 1.83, 1.78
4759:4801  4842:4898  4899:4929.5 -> 2.8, 1.88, 1.82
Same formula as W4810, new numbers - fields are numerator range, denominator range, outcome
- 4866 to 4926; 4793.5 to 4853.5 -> 0.96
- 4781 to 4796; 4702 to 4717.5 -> 1.05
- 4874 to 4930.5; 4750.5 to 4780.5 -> 0.97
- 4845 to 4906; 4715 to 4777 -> 0.94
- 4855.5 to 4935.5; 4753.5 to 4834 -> 0.94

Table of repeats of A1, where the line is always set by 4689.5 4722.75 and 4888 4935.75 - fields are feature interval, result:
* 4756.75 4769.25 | 0.0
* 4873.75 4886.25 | -0.2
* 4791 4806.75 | -0.5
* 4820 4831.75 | -0.3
